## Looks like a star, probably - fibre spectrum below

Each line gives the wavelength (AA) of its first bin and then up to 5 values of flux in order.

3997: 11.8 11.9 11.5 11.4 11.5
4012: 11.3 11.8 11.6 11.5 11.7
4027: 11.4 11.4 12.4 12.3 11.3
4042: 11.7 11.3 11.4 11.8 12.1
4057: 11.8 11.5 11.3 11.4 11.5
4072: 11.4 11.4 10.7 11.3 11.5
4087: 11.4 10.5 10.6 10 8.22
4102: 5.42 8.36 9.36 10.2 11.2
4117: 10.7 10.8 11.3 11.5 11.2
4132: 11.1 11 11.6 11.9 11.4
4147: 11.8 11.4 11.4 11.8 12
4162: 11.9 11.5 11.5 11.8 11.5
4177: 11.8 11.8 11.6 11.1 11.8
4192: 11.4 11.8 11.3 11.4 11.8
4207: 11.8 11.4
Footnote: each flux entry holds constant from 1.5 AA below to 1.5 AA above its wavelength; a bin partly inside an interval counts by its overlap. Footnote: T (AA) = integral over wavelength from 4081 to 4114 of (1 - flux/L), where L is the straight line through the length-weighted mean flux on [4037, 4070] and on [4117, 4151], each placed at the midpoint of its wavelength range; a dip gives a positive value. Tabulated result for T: 4.99 AA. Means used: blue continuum 11.6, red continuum 11.3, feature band 9.71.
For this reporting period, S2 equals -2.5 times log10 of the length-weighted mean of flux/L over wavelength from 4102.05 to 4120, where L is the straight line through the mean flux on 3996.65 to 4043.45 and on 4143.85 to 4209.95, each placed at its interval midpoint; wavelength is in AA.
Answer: 0.20 mag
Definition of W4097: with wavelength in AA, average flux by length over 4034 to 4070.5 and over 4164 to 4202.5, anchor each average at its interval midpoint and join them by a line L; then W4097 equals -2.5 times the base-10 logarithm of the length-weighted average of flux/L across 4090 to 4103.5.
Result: 0.30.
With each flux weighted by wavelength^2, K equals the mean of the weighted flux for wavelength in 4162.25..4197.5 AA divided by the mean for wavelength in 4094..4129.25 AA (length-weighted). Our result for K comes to 1.2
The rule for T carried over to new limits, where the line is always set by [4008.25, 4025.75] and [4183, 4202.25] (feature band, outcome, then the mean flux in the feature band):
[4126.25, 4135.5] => 0.3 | 11.2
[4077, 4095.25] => 0.9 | 11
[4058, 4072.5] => 0.1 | 11.4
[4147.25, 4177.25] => -0.4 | 11.7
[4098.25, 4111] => 3.8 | 8.1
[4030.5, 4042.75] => -0.4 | 11.9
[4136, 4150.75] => -0.1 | 11.6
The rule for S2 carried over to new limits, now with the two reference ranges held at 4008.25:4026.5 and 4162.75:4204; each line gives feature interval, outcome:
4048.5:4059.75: -0.02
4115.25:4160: 0.02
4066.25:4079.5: 0.03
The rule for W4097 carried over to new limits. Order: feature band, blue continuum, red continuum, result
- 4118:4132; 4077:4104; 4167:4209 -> -0.07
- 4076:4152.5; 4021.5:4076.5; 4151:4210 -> 0.10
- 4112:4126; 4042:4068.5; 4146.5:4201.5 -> 0.05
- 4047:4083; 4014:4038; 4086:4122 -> -0.07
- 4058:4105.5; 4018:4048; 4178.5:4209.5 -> 0.11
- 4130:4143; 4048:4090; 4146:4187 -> 0.02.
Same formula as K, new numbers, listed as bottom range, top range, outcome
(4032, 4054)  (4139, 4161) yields 1.05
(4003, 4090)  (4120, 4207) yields 1.06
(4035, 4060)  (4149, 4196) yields 1.06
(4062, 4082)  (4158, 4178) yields 1.09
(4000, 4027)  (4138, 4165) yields 1.08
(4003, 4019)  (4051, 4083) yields 1.02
